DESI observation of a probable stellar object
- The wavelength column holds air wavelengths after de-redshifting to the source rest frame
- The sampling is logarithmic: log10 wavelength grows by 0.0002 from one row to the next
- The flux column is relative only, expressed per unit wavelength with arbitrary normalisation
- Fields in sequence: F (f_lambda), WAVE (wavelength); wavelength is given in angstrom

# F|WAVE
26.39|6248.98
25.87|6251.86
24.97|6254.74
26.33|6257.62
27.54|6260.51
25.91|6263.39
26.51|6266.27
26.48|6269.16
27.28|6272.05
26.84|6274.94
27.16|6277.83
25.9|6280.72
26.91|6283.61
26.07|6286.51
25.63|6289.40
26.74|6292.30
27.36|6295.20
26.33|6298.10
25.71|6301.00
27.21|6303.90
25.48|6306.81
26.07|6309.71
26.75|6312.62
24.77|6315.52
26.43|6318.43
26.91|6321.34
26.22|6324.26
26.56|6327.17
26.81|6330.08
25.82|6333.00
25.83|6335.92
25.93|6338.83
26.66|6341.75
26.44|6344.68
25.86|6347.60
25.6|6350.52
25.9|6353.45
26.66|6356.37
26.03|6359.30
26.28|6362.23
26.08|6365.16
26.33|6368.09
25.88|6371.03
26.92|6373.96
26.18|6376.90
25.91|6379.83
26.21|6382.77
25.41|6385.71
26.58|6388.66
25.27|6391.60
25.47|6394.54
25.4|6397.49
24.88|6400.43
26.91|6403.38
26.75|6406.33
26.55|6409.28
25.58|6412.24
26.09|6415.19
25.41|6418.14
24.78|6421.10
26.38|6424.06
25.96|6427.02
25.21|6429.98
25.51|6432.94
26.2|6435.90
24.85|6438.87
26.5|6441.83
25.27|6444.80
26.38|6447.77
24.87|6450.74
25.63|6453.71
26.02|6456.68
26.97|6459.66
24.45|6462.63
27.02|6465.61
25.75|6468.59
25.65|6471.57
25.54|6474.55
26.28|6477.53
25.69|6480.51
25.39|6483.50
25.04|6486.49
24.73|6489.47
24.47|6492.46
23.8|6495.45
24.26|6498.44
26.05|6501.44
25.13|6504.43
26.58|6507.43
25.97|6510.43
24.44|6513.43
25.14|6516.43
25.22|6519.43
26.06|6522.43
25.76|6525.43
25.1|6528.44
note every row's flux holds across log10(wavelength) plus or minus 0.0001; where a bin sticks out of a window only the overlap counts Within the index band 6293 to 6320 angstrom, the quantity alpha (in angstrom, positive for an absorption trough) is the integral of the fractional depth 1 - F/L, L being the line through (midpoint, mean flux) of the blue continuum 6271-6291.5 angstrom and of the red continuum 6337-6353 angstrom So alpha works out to 0.1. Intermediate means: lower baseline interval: 26.5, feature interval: 26.3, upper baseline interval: 26.1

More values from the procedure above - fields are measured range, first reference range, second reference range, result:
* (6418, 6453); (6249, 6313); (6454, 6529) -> 0.1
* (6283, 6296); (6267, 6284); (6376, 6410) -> 0.1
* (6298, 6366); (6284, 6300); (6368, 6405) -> 0.1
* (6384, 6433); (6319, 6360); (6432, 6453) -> 0.1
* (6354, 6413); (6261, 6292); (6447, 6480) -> 0.2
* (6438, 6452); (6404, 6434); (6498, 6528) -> 0.1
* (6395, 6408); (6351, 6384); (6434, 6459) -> 0.0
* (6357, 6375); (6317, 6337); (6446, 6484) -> 0.0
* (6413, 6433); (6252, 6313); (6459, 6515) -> 0.1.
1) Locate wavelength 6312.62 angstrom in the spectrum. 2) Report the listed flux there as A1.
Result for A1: 26.75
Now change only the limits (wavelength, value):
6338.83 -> 25.93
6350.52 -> 25.6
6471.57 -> 25.65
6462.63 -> 24.45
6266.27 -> 26.51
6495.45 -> 23.8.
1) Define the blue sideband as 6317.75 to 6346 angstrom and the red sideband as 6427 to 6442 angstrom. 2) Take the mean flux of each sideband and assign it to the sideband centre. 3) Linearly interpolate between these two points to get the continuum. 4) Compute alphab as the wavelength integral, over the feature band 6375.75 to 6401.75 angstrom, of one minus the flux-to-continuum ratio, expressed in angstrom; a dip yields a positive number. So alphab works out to 0.2 angstrom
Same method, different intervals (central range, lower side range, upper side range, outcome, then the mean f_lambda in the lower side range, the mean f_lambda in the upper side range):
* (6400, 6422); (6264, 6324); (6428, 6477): 0.0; 26.4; 25.8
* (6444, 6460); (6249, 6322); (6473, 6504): -0.3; 26.4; 25.1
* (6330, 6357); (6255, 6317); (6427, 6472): 0.1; 26.4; 25.8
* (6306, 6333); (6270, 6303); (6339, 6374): 0.2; 26.5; 26.2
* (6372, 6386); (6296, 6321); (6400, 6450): -0.1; 26.2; 25.8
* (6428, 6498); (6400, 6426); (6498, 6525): 0.6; 26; 25.5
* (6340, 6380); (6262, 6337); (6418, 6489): -0.1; 26.4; 25.7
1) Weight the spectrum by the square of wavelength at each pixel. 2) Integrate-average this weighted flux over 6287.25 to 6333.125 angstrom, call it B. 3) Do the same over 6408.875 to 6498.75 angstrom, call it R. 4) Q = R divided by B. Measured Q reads 1.02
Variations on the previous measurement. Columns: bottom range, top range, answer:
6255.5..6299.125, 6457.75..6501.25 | 1.02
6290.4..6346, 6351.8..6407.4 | 1.01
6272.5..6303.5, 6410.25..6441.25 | 1.01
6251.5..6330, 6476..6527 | 1.02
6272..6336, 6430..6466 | 1.02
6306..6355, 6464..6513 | 1.02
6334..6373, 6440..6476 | 1.02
